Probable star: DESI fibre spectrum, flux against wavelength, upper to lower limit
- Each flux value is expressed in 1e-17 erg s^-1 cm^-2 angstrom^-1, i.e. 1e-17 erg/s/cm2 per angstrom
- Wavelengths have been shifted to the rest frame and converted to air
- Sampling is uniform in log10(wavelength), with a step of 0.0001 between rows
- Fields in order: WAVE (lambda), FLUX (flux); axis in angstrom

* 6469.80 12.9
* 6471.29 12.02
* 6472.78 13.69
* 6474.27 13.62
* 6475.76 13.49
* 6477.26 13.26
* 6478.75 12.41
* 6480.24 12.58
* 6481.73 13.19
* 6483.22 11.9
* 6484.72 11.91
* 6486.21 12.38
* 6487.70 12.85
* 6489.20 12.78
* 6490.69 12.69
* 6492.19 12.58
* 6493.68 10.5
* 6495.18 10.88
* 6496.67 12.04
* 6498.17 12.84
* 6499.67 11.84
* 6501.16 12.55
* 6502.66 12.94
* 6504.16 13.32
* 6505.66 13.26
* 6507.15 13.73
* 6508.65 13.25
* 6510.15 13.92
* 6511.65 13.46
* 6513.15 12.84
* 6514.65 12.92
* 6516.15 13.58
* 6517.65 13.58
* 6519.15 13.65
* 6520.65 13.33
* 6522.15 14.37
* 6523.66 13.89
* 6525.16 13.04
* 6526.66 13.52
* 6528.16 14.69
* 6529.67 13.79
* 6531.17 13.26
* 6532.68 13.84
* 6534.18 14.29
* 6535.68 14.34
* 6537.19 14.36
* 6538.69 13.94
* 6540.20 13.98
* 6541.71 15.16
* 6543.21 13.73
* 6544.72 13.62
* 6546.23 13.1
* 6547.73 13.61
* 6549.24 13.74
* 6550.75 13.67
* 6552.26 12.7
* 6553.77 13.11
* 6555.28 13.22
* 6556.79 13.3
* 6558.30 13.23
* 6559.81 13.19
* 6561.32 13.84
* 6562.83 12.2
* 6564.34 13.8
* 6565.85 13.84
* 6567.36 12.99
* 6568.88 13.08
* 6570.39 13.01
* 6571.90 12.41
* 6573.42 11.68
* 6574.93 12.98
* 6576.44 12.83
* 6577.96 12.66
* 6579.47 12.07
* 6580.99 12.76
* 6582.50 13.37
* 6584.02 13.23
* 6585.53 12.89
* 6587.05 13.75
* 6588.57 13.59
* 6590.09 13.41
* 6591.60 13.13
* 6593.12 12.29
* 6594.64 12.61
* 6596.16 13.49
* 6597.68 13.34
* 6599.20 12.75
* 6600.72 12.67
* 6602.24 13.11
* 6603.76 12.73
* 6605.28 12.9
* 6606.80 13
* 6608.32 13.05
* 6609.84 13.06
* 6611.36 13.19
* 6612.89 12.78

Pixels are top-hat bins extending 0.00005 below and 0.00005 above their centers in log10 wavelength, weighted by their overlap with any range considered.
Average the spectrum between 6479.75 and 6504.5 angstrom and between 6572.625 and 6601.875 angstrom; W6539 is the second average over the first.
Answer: 1.05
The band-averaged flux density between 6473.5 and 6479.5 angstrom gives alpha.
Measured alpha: 13.2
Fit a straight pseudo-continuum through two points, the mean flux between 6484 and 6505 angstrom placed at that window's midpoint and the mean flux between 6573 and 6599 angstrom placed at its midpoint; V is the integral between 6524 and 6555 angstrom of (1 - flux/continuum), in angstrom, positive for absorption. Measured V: -2.82 angstrom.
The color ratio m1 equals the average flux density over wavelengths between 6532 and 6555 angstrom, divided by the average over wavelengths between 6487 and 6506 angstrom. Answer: 1.12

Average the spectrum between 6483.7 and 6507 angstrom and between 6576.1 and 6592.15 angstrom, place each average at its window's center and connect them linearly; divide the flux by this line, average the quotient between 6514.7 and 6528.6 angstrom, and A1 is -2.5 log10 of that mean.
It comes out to -0.09 mag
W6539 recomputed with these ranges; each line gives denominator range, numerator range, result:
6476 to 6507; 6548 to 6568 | 1.07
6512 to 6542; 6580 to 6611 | 0.95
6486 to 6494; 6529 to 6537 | 1.13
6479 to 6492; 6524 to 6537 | 1.11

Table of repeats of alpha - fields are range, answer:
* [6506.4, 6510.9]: 13.6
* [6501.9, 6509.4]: 13.3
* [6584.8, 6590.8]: 13.4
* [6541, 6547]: 13.9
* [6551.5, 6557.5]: 13.1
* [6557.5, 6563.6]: 13.1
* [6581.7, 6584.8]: 13.3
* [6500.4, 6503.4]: 12.8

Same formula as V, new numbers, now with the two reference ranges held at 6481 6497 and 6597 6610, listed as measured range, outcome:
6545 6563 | -0.97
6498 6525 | -2.15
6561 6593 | -0.58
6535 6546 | -1.40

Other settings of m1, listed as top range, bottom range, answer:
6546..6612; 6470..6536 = 1.00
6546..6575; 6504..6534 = 0.97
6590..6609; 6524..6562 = 0.95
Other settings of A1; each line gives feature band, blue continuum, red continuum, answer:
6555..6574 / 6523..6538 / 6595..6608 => 0.033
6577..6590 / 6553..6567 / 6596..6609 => 0.006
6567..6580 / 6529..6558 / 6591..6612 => 0.058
